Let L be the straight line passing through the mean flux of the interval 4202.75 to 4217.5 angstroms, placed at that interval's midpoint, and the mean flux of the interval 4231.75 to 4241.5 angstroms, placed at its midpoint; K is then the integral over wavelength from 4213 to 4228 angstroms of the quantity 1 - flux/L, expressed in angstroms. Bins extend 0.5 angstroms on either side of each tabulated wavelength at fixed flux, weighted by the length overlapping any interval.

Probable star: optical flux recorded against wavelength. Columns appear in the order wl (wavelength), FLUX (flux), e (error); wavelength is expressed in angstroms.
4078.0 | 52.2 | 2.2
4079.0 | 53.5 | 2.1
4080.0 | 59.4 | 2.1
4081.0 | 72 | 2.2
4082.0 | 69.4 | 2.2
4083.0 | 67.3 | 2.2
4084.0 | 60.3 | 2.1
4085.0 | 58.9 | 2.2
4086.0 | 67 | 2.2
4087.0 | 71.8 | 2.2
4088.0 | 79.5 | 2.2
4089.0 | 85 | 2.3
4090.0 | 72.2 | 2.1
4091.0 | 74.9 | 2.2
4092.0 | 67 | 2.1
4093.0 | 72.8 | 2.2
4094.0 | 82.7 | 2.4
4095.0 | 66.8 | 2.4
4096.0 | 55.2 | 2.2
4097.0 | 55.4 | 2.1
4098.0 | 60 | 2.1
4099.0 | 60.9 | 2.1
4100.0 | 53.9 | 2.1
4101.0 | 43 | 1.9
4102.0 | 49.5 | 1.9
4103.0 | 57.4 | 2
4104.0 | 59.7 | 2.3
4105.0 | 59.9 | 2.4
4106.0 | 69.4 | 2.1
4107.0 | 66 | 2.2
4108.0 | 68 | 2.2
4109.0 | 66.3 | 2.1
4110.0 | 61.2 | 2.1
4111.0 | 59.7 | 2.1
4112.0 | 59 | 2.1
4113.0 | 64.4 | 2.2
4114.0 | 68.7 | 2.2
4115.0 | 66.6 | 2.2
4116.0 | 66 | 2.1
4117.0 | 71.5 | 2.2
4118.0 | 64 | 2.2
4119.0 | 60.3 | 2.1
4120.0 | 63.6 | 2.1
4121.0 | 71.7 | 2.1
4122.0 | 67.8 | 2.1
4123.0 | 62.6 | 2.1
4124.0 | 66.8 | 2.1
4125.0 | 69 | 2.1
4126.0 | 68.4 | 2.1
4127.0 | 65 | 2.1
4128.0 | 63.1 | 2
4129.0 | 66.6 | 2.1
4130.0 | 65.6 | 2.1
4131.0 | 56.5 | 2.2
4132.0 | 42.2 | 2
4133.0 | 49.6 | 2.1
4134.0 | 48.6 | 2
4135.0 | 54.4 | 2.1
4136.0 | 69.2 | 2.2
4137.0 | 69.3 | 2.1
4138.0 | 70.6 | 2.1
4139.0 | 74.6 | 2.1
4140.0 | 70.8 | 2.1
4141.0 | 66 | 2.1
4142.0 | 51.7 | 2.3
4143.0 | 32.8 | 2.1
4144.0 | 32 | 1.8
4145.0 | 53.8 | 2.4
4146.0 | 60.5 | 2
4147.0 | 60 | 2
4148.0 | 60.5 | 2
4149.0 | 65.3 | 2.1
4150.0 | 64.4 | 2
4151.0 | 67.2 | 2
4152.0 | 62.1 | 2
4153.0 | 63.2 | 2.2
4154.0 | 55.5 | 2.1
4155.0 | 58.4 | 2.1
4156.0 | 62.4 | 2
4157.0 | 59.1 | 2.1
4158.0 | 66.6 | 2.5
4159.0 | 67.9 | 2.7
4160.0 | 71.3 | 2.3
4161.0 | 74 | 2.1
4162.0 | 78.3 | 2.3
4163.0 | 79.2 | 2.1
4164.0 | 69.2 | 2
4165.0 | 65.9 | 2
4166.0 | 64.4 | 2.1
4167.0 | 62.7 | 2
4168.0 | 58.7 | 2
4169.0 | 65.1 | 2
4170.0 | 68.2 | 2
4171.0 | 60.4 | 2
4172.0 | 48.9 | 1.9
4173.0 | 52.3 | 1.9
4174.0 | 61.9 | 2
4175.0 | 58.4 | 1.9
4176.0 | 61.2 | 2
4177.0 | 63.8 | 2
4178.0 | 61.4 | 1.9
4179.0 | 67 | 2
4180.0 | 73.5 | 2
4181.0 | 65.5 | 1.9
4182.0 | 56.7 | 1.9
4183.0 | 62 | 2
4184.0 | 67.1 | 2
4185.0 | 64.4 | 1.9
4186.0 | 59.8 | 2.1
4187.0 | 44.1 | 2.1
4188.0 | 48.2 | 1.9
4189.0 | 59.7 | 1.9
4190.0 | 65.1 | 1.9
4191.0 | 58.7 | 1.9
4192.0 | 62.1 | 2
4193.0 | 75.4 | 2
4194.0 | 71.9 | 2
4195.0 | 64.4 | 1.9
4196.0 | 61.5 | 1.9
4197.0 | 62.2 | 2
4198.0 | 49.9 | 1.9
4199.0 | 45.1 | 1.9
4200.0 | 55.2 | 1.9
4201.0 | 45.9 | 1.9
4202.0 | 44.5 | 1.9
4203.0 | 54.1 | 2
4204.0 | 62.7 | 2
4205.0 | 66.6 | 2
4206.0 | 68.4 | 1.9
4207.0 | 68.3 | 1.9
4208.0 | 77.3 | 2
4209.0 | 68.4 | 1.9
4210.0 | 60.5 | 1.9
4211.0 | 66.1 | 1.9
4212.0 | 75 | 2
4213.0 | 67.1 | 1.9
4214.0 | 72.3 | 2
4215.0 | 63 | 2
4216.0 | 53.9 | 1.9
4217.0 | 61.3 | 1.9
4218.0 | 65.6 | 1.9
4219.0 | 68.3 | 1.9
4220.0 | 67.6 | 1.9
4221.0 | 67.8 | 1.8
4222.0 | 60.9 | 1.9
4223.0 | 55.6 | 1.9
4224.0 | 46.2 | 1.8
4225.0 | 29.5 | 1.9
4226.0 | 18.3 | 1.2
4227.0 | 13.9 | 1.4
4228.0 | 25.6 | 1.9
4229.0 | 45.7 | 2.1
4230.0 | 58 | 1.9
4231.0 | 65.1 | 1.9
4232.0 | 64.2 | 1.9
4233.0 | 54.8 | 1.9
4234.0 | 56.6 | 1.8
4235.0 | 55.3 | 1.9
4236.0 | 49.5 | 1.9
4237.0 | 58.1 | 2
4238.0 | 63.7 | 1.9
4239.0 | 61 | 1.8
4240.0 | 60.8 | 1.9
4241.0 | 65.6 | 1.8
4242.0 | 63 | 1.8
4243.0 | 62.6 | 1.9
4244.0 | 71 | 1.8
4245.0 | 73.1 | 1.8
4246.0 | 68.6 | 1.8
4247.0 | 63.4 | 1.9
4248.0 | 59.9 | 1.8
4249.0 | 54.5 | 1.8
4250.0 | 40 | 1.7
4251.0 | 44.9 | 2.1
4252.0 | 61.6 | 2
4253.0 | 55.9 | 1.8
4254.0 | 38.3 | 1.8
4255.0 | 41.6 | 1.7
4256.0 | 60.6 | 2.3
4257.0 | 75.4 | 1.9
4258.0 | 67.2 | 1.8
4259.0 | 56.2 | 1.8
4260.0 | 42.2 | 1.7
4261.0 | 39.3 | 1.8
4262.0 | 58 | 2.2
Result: 2.5 angstroms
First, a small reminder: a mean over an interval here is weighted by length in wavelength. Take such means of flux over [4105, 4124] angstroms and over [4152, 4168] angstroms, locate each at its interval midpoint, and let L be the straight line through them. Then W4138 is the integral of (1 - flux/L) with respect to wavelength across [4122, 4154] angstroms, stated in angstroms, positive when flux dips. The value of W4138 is 2.6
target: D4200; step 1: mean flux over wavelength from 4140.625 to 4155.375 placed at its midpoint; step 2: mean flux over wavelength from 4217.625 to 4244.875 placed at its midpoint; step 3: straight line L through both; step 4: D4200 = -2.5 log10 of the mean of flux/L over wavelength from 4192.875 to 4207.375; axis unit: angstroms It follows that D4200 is -0.07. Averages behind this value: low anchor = 56.8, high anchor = 54.8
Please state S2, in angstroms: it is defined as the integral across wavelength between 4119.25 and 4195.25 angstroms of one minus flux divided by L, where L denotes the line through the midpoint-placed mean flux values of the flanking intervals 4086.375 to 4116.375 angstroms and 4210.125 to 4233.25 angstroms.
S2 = -2.6 angstroms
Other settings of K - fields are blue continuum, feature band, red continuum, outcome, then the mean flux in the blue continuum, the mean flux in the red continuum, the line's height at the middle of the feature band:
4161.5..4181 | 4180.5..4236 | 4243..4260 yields 3.1 angstroms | 64.3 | 57.9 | 61.3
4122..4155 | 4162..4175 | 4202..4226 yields -0.6 angstroms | 60.3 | 61.6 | 60.8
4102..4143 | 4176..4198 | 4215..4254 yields -1.4 angstroms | 63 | 55.4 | 58.6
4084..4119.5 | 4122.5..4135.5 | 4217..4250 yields 0.6 angstroms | 64.6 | 55.9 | 62.8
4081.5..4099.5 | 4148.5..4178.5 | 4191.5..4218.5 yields 0.3 angstroms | 68.2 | 62.5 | 64.6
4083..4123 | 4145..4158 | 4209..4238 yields -0.1 angstroms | 64.8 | 55.6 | 61.1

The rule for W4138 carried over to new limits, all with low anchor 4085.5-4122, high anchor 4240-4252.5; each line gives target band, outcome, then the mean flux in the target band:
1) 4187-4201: 0.8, 58.9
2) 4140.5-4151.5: 1.4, 55.8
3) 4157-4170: -1.0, 68.2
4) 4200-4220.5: -0.6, 63.6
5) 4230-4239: 0.4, 58.5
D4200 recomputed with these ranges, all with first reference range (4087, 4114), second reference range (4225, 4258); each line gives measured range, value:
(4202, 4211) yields -0.14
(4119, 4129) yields -0.06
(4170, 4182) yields -0.04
